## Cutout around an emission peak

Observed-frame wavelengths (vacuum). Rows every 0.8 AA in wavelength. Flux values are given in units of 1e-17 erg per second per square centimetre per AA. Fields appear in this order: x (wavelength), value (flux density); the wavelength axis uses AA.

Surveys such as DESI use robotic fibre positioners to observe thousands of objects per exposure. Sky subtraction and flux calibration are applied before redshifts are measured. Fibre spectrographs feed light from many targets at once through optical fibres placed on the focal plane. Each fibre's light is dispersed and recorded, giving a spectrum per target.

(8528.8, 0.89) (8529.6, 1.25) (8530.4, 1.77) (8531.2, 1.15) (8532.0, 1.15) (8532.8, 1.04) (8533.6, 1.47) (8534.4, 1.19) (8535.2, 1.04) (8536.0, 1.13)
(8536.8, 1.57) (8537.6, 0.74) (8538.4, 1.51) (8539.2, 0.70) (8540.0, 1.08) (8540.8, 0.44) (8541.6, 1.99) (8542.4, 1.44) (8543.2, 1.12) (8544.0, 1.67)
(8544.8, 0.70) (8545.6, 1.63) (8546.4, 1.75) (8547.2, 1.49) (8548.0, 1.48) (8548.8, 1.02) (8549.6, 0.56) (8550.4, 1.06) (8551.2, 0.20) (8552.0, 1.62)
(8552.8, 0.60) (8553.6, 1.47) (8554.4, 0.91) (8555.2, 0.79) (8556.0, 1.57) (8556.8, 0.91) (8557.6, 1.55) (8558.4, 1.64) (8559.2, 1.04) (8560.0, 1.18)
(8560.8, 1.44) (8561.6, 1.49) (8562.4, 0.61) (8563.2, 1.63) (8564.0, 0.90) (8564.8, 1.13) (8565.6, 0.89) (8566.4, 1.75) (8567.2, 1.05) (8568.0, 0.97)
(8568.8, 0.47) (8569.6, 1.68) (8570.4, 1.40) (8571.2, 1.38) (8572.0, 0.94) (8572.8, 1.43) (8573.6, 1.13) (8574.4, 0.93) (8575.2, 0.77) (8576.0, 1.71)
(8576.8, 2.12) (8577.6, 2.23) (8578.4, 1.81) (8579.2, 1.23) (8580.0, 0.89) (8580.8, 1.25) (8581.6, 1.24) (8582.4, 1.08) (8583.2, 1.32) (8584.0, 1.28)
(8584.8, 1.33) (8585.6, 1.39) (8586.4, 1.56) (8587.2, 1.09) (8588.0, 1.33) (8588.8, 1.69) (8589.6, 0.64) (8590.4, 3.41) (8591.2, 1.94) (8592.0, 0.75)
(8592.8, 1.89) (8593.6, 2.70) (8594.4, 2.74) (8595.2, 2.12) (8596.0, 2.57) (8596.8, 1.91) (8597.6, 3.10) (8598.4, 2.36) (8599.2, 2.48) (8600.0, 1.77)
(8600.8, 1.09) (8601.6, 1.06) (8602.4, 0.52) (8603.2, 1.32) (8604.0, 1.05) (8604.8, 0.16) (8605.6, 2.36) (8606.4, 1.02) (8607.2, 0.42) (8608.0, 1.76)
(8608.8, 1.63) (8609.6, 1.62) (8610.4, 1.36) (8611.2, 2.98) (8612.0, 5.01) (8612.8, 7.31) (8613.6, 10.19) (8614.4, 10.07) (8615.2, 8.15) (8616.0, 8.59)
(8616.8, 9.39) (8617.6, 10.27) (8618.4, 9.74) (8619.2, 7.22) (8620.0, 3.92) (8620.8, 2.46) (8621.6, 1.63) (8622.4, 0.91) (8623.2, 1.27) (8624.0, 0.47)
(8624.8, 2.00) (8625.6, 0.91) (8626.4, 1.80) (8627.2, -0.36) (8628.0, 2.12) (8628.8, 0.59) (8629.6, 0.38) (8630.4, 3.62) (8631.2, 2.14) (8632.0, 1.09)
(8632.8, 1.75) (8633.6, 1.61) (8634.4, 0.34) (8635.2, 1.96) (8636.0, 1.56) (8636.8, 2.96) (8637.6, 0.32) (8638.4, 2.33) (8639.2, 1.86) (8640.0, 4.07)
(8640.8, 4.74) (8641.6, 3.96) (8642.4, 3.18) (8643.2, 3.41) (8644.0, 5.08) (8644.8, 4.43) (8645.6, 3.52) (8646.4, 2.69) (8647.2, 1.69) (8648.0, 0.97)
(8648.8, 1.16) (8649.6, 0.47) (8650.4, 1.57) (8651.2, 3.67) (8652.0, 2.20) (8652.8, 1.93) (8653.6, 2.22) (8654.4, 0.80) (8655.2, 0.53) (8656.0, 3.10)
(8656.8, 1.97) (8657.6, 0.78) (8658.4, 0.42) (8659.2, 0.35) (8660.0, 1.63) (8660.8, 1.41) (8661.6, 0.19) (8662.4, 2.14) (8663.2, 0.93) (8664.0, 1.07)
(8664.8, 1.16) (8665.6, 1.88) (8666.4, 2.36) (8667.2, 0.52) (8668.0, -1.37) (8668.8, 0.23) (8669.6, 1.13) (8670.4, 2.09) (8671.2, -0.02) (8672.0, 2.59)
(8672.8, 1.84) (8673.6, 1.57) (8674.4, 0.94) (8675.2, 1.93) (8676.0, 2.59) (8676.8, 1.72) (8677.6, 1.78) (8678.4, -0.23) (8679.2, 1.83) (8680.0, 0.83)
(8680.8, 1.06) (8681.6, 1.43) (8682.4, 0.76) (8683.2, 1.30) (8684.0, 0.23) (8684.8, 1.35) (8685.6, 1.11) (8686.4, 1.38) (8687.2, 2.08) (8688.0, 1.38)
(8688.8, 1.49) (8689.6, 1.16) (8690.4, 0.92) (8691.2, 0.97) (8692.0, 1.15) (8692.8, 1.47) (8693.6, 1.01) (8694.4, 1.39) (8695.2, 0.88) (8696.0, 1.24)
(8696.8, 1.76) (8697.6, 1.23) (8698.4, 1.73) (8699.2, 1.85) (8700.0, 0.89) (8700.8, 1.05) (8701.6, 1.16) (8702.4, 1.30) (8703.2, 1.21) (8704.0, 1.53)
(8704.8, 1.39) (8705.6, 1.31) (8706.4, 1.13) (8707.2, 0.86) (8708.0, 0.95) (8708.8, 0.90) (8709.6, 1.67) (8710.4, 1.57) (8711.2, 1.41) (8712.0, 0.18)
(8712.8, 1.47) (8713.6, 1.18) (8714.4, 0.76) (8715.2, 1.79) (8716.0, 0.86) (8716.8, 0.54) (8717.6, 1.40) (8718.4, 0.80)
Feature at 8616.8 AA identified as H-alpha 6563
